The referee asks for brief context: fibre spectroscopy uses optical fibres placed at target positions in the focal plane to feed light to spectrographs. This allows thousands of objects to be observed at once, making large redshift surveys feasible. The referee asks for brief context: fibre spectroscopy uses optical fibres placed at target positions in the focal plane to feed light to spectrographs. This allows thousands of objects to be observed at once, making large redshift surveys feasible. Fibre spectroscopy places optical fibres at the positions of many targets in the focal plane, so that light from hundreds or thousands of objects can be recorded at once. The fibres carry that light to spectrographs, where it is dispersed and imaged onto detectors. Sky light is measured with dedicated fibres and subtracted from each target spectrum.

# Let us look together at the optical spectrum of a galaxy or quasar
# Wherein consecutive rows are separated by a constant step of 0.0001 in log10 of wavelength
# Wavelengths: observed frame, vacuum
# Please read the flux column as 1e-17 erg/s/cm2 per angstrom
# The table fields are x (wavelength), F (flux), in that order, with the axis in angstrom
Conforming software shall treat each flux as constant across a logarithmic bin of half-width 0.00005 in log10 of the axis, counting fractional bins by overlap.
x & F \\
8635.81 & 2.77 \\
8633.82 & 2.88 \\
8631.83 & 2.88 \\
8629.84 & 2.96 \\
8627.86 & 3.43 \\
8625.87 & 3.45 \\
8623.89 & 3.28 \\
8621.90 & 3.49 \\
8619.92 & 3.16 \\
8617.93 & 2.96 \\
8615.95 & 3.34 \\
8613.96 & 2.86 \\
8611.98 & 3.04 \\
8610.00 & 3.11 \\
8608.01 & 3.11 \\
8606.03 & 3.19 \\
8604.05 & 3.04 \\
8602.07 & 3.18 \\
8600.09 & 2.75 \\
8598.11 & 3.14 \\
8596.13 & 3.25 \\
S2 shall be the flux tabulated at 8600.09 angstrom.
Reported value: 2.75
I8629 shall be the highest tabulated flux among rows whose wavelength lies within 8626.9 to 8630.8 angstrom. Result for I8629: 3.43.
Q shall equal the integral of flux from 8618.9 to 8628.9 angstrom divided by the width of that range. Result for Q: 3.36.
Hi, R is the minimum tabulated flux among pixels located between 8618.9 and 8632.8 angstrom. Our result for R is 2.88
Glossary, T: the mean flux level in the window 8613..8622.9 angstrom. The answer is 3.16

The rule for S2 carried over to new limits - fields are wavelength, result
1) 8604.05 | 3.04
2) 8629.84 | 2.96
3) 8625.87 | 3.45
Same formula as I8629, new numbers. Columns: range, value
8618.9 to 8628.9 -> 3.49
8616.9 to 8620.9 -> 3.16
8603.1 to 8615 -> 3.19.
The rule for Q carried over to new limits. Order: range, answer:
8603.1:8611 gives 3.11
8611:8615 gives 2.95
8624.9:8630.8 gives 3.28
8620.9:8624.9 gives 3.39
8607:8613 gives 3.09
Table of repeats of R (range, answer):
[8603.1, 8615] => 2.86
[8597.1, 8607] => 2.75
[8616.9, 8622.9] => 2.96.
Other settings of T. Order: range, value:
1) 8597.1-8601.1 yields 2.95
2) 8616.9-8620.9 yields 3.06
